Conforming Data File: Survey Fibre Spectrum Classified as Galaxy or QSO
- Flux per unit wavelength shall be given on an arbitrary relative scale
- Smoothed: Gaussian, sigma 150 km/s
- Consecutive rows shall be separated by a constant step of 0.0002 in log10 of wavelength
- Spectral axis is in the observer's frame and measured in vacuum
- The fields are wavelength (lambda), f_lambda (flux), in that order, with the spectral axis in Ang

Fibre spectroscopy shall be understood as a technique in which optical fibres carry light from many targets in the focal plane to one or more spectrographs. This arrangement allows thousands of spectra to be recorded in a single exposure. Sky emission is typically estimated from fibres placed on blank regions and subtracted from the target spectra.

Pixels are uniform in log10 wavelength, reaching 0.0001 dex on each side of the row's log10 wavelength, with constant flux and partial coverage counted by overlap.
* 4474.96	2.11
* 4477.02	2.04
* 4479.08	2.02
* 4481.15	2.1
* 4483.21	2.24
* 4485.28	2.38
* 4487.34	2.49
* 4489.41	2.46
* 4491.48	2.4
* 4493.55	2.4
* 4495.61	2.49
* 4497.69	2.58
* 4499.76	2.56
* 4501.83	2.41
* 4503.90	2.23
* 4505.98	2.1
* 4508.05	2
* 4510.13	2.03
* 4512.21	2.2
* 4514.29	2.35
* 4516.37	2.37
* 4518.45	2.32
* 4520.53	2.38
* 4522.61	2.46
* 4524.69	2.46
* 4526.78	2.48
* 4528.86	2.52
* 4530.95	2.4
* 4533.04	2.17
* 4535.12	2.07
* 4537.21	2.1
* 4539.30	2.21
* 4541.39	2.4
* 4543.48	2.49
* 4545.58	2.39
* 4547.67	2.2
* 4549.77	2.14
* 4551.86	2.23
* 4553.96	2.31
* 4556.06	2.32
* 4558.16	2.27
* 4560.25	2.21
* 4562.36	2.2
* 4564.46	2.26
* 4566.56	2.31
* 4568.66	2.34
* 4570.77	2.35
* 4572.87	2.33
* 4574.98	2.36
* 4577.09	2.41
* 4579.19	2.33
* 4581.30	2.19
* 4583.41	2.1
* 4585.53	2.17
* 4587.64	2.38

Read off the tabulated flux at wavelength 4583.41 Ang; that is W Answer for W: 2.1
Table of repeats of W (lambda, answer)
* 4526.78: 2.48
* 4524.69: 2.46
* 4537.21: 2.1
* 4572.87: 2.33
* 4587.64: 2.38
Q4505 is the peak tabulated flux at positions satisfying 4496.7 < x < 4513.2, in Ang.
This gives 2.58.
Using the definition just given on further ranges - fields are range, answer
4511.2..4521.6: 2.38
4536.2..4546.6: 2.49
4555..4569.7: 2.34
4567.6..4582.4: 2.41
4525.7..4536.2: 2.52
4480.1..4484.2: 2.24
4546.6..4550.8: 2.2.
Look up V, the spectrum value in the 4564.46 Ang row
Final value 2.26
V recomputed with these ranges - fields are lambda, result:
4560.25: 2.21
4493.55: 2.4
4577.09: 2.41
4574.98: 2.36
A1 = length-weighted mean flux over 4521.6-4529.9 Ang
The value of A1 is 2.48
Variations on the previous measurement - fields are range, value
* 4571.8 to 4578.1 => 2.37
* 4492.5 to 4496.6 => 2.45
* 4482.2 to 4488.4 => 2.37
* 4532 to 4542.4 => 2.19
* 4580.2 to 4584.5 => 2.14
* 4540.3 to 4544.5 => 2.44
